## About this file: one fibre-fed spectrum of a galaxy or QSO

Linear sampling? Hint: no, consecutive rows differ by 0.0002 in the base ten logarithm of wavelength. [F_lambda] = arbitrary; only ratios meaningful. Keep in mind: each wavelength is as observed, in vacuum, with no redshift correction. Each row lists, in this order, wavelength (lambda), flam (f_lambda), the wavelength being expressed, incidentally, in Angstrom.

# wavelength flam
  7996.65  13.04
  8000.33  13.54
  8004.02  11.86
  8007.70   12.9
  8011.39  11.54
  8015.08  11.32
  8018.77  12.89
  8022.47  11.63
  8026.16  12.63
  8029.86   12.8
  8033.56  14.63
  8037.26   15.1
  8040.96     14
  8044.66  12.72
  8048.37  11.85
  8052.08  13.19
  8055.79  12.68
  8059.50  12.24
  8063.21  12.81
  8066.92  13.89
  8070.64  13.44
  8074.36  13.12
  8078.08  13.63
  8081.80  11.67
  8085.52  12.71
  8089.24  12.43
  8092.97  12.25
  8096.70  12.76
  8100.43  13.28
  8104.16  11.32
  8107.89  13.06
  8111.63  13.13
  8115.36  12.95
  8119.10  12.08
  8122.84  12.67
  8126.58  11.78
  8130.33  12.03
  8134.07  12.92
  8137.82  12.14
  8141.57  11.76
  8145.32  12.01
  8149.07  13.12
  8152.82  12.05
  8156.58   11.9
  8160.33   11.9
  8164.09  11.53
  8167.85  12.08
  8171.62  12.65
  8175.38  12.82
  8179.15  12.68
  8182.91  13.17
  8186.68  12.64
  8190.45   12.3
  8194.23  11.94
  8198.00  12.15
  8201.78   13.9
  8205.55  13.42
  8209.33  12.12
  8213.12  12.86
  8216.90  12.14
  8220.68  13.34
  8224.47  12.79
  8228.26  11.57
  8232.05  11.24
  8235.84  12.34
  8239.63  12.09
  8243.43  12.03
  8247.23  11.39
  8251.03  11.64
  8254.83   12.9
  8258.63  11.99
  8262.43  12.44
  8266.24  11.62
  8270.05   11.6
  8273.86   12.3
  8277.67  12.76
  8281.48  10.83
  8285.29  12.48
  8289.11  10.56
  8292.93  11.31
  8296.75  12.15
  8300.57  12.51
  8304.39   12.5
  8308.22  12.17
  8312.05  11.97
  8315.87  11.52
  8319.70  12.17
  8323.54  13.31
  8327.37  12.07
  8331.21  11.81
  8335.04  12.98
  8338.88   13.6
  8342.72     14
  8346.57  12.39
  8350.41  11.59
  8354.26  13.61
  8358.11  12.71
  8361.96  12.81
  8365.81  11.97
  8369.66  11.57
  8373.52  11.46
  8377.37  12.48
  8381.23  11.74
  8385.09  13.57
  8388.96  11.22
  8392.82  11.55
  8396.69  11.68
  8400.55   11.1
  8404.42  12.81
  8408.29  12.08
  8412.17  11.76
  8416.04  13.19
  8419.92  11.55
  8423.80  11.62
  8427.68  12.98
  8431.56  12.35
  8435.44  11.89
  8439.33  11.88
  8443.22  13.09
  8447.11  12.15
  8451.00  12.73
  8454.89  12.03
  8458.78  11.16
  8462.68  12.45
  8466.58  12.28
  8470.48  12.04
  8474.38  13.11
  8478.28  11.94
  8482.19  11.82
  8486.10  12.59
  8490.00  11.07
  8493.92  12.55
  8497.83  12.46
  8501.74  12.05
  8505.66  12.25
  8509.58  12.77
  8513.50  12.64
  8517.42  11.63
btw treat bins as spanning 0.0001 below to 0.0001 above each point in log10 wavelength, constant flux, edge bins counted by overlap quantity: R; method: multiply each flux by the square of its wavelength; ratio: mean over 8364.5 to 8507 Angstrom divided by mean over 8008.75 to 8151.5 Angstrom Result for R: 1.0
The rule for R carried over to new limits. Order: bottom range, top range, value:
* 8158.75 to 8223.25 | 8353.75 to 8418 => 1.01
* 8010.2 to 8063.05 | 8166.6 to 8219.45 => 1.03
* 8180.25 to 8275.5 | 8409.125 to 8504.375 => 1.05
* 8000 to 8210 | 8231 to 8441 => 1.02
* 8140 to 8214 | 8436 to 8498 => 1.05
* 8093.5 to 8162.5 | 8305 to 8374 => 1.06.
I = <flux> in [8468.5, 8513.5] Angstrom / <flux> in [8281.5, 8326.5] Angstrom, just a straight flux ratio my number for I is 1.0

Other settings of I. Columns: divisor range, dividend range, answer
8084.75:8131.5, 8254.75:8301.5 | 0.95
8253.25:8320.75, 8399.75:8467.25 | 1.02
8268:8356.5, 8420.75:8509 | 0.99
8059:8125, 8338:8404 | 0.96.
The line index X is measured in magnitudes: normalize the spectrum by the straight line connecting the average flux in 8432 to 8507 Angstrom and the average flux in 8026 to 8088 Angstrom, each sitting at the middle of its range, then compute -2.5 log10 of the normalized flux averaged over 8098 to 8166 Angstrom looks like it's 0.06 mag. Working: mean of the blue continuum 13.1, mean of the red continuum 12.2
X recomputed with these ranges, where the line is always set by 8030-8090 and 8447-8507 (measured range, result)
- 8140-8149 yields 0.069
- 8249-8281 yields 0.050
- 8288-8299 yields 0.105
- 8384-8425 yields 0.031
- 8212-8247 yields 0.046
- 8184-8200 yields 0.045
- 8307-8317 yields 0.058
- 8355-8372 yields 0.008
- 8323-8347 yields -0.033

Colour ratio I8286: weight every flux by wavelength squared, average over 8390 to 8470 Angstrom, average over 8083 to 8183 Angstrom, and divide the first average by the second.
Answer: 1.05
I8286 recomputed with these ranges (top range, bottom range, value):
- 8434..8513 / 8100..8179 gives 1.07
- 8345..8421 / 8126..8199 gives 1.04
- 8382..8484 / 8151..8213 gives 1.04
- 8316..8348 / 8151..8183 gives 1.08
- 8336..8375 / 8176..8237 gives 1.04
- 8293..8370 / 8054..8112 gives 1.04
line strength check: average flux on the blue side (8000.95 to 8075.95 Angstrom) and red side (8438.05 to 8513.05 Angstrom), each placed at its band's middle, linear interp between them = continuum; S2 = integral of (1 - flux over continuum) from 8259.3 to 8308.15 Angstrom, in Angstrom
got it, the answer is 2.3 Angstrom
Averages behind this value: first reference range 12.9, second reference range 12.2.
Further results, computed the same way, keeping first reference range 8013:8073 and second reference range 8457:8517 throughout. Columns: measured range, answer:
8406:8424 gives 0.34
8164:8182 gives 0.39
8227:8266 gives 2.07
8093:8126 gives 0.68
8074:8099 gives 0.53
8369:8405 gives 1.39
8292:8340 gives 0.72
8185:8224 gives 0.04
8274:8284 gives 0.51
